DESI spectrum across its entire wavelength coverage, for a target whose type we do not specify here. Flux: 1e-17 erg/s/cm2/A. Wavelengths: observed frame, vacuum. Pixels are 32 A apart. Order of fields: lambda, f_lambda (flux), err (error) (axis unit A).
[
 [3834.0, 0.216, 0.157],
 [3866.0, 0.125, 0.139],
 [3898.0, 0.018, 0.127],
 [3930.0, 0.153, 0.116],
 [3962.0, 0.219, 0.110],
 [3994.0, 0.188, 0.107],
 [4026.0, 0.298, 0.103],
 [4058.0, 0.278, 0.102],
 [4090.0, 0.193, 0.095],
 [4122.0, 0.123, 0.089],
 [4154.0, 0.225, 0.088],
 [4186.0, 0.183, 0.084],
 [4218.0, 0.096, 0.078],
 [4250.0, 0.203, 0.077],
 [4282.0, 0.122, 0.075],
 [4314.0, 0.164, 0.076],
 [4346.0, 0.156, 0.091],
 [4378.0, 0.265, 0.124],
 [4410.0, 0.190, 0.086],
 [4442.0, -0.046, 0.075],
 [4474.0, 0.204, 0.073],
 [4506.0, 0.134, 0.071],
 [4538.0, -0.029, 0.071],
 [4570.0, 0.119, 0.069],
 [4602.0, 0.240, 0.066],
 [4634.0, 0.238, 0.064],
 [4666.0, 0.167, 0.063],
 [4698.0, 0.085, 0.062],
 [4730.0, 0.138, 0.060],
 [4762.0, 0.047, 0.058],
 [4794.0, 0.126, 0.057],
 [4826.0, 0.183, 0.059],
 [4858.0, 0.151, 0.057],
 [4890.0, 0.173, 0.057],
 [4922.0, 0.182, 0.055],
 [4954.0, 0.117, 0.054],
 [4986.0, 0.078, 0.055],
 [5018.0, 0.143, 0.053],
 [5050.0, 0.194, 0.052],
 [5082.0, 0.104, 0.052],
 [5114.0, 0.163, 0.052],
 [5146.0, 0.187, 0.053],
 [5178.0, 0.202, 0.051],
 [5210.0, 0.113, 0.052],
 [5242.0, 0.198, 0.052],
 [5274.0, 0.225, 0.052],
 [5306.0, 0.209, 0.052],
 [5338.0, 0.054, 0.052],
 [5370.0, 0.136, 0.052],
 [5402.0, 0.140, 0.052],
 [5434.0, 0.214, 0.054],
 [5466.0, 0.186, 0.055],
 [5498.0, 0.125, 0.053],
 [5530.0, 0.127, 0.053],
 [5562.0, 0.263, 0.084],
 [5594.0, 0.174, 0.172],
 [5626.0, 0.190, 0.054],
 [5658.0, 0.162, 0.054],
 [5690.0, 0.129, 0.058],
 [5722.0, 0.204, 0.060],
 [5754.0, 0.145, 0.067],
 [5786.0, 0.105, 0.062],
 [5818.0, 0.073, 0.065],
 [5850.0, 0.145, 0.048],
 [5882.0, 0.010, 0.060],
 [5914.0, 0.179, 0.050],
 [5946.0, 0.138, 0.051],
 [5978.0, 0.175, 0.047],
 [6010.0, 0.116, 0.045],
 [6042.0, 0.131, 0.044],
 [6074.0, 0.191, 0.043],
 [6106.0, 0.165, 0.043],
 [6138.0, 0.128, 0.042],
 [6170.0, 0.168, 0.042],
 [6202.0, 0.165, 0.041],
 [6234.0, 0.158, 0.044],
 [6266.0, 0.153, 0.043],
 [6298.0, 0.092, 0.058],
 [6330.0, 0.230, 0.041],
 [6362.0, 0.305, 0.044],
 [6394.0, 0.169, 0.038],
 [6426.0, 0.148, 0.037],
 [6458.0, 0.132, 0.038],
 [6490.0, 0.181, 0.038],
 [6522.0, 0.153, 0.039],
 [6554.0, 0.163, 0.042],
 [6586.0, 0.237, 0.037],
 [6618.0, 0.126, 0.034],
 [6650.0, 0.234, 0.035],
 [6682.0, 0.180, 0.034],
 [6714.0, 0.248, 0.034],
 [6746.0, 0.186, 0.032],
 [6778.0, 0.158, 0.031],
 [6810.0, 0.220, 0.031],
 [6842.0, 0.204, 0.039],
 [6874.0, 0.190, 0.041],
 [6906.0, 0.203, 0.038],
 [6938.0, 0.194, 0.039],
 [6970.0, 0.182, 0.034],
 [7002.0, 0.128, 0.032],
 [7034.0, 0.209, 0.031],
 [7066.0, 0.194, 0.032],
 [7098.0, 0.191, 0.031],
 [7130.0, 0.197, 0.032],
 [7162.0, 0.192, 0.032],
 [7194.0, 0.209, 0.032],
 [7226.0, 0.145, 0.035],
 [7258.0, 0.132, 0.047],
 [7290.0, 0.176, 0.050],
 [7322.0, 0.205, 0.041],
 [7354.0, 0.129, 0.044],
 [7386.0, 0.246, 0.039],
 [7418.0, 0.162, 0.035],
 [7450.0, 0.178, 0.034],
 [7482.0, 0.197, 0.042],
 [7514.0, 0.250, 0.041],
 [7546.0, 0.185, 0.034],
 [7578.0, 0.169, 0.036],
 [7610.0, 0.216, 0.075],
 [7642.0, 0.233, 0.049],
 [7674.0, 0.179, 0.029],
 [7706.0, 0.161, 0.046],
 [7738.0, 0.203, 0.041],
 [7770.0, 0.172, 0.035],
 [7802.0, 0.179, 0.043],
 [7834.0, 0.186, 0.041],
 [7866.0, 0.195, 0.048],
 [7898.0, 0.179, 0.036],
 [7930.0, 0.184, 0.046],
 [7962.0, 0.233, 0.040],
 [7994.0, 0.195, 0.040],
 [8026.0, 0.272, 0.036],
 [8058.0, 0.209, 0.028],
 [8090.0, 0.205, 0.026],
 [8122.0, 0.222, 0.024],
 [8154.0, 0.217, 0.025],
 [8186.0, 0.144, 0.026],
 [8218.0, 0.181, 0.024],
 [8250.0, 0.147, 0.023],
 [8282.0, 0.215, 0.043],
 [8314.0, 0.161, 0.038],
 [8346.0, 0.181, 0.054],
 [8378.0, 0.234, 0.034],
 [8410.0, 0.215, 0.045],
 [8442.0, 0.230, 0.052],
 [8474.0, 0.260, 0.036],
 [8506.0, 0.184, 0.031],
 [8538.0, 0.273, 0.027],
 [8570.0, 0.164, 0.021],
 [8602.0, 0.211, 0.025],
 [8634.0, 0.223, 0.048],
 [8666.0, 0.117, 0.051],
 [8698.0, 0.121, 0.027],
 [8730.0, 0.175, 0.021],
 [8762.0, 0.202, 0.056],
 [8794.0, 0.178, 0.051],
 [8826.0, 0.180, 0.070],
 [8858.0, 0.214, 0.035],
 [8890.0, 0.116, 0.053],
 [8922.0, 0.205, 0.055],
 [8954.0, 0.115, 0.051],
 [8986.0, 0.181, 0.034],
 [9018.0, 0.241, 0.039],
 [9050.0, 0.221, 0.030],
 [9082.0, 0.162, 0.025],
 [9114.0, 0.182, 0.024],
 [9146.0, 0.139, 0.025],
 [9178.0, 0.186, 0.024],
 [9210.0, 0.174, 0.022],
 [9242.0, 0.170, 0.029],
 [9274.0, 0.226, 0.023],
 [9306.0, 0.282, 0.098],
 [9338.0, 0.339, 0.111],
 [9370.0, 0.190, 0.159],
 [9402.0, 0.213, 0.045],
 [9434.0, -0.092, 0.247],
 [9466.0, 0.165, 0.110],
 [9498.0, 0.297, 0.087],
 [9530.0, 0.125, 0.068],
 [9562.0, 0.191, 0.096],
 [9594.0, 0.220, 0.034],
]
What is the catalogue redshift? 0.70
